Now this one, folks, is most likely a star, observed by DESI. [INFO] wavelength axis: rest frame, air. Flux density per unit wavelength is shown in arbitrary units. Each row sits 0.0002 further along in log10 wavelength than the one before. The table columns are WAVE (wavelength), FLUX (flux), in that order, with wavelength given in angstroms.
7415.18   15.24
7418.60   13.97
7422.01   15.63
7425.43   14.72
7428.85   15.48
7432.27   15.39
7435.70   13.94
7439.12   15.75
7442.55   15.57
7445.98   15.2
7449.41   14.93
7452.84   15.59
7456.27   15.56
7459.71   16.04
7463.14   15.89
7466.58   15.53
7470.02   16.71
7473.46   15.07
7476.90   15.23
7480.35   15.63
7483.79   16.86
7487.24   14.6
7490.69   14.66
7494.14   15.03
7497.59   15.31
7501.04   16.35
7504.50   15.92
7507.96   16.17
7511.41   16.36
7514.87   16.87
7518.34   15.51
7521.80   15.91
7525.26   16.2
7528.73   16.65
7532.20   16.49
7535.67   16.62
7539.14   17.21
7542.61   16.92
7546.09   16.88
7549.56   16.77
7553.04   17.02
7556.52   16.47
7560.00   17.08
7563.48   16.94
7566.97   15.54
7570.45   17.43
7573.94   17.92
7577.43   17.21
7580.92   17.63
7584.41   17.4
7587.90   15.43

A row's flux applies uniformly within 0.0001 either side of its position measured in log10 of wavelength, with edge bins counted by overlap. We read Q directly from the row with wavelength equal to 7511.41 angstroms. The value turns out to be 16.36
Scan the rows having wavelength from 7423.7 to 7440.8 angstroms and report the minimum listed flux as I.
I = 13.94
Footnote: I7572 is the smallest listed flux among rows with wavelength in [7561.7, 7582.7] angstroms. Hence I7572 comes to 15.54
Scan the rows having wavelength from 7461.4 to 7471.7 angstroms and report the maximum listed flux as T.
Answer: 16.71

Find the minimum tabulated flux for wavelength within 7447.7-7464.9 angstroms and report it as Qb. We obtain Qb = 14.93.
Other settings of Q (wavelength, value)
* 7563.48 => 16.94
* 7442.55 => 15.57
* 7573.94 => 17.92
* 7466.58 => 15.53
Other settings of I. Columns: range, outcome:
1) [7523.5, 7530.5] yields 16.2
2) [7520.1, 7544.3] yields 15.91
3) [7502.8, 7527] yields 15.51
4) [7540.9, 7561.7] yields 16.47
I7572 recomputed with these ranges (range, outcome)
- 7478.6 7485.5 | 15.63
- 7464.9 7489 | 14.6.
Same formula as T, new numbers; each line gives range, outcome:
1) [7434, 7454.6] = 15.75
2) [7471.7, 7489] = 16.86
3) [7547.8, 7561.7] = 17.08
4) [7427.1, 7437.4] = 15.48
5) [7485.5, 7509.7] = 16.35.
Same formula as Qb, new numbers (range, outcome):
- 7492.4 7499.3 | 15.03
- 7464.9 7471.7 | 15.53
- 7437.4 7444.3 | 15.57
